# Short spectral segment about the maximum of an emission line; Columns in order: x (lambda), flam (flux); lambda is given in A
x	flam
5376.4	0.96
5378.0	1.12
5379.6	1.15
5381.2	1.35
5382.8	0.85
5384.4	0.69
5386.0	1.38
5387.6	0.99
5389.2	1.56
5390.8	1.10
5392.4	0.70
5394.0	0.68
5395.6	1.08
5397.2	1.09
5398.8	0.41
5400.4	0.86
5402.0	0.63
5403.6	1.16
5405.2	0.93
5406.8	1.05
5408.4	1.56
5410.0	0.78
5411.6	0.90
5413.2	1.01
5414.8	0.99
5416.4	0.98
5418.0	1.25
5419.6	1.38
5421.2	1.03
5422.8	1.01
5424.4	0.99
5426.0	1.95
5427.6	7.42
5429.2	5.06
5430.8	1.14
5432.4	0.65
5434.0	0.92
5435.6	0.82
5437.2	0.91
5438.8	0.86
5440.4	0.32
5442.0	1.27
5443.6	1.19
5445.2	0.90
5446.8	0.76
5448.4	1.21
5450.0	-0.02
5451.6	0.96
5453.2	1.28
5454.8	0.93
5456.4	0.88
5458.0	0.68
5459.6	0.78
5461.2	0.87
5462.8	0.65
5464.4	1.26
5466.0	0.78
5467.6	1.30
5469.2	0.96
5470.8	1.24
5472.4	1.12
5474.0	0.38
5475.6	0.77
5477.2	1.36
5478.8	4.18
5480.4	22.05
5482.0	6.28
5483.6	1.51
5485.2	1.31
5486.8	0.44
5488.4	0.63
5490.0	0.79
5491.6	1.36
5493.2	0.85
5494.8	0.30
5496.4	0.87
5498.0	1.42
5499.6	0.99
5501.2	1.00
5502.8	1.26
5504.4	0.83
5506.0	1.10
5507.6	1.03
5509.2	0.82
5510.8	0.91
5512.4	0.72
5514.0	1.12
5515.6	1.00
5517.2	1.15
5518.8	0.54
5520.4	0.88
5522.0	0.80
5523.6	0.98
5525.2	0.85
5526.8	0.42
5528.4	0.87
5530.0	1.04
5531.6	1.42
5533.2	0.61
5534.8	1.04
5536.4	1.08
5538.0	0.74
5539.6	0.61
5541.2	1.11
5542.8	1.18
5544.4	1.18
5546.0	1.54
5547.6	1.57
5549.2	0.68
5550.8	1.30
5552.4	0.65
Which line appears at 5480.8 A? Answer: [O III] 5007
